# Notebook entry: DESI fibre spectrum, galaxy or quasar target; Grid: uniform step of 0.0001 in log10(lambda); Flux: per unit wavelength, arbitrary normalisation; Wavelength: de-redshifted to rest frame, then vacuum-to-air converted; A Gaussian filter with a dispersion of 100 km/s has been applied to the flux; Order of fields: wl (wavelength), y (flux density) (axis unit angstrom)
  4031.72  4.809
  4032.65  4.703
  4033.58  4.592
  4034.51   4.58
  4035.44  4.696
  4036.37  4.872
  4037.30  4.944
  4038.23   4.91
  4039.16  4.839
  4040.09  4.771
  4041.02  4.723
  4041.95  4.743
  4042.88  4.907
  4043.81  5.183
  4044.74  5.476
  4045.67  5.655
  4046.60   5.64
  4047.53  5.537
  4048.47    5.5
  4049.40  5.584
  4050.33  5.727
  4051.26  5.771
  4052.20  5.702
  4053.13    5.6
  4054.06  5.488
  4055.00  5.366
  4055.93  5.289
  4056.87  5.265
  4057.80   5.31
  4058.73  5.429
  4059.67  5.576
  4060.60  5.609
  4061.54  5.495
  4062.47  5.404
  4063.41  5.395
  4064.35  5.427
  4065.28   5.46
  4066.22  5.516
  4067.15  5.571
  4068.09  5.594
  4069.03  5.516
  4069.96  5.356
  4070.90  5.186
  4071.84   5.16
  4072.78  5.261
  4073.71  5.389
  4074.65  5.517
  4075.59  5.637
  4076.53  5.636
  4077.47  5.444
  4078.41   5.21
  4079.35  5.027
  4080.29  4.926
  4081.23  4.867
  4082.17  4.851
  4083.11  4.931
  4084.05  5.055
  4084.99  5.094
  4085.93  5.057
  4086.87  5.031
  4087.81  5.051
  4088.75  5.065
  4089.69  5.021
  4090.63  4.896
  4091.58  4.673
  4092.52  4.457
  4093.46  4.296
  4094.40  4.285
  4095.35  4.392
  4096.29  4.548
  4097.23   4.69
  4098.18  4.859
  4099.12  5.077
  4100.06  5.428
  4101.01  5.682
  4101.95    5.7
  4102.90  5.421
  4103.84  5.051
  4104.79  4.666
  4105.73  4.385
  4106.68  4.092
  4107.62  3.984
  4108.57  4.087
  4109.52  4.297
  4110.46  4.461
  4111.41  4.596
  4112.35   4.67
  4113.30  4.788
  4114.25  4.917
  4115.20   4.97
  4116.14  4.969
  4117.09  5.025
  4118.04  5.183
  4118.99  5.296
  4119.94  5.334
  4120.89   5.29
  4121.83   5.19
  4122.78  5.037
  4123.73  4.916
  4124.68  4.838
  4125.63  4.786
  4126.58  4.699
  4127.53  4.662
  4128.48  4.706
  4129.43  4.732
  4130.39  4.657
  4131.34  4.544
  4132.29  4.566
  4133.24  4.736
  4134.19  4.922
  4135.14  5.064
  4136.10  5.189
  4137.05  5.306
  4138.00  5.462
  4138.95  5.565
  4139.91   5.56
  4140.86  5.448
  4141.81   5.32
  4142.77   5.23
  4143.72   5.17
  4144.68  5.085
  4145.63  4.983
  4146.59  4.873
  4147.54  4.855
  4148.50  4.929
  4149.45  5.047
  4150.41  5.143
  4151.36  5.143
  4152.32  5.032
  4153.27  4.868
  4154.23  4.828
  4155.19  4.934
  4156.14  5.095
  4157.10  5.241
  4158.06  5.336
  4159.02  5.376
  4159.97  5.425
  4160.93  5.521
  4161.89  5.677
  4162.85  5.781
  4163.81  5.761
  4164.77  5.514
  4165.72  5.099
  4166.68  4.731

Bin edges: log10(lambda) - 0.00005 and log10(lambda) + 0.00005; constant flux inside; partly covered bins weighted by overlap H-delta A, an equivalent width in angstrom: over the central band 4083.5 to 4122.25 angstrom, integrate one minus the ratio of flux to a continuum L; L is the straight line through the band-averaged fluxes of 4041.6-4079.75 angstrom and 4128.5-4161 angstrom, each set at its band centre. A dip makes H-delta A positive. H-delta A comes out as 2.96 angstrom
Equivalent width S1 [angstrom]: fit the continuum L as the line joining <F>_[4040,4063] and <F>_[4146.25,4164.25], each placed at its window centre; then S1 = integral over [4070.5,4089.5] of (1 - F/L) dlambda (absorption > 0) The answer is 0.6 angstrom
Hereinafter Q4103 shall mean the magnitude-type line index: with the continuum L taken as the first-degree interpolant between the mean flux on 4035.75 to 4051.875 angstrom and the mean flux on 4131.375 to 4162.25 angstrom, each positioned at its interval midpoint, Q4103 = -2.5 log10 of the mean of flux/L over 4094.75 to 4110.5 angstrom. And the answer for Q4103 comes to 0.09 mag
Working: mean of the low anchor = 5.22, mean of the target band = 4.76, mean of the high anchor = 5.14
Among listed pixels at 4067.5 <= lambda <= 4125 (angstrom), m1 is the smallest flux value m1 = 3.984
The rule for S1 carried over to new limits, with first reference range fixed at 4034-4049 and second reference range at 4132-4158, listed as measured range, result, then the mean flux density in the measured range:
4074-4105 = 0.4 angstrom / 5.02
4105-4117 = 1.3 angstrom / 4.54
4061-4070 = -0.7 angstrom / 5.48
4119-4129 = 0.3 angstrom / 4.96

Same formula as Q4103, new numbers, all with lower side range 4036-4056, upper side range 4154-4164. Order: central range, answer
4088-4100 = 0.13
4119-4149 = 0.07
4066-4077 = -0.03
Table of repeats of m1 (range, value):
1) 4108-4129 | 4.087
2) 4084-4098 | 4.285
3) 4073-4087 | 4.851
